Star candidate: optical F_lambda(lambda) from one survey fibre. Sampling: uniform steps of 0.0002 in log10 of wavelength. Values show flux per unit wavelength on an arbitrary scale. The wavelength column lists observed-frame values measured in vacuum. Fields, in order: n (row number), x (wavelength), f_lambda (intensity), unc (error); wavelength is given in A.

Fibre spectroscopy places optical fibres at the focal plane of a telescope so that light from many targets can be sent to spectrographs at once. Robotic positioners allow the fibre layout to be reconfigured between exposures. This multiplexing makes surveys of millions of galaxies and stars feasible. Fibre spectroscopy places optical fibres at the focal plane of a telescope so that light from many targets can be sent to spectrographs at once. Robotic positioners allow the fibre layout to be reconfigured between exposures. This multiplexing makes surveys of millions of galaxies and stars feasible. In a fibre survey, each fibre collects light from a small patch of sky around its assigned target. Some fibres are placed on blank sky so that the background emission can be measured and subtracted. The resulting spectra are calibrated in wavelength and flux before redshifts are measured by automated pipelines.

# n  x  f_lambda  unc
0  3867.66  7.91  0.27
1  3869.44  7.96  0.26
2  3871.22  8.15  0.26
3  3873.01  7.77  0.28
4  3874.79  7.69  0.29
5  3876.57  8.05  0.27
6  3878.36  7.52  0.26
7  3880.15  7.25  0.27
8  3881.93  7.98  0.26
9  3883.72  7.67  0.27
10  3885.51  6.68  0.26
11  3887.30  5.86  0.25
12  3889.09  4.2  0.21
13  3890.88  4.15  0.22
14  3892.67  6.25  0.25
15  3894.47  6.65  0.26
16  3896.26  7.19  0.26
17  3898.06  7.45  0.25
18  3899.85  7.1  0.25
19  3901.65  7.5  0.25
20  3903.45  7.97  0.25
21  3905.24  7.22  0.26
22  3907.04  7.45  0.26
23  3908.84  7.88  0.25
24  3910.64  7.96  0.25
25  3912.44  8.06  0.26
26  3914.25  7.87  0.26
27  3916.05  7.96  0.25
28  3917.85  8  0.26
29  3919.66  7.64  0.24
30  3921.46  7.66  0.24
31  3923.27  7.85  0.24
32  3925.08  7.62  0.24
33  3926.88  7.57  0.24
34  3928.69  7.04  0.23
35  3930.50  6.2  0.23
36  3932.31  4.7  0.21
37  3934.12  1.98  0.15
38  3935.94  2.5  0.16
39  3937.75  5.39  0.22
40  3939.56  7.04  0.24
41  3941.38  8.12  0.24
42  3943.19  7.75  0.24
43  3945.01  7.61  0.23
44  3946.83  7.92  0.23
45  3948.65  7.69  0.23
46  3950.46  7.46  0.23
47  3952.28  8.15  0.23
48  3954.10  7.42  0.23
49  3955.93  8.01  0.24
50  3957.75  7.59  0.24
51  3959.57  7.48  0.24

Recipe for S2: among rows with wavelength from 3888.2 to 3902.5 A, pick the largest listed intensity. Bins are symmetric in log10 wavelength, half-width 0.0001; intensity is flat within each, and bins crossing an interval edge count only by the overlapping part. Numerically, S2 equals 7.5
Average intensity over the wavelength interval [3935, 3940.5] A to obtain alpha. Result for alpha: 4.97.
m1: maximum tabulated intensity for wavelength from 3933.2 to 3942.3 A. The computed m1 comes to 8.12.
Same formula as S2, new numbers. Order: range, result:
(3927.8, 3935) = 7.04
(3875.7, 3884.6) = 8.05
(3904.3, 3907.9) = 7.45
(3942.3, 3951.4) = 7.92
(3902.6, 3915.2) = 8.06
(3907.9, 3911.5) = 7.96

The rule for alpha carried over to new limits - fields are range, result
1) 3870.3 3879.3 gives 7.83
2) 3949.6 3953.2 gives 7.81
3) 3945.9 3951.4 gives 7.7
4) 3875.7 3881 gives 7.6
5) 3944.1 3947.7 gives 7.75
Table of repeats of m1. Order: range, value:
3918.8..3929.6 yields 7.85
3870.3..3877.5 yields 8.15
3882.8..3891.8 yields 7.67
